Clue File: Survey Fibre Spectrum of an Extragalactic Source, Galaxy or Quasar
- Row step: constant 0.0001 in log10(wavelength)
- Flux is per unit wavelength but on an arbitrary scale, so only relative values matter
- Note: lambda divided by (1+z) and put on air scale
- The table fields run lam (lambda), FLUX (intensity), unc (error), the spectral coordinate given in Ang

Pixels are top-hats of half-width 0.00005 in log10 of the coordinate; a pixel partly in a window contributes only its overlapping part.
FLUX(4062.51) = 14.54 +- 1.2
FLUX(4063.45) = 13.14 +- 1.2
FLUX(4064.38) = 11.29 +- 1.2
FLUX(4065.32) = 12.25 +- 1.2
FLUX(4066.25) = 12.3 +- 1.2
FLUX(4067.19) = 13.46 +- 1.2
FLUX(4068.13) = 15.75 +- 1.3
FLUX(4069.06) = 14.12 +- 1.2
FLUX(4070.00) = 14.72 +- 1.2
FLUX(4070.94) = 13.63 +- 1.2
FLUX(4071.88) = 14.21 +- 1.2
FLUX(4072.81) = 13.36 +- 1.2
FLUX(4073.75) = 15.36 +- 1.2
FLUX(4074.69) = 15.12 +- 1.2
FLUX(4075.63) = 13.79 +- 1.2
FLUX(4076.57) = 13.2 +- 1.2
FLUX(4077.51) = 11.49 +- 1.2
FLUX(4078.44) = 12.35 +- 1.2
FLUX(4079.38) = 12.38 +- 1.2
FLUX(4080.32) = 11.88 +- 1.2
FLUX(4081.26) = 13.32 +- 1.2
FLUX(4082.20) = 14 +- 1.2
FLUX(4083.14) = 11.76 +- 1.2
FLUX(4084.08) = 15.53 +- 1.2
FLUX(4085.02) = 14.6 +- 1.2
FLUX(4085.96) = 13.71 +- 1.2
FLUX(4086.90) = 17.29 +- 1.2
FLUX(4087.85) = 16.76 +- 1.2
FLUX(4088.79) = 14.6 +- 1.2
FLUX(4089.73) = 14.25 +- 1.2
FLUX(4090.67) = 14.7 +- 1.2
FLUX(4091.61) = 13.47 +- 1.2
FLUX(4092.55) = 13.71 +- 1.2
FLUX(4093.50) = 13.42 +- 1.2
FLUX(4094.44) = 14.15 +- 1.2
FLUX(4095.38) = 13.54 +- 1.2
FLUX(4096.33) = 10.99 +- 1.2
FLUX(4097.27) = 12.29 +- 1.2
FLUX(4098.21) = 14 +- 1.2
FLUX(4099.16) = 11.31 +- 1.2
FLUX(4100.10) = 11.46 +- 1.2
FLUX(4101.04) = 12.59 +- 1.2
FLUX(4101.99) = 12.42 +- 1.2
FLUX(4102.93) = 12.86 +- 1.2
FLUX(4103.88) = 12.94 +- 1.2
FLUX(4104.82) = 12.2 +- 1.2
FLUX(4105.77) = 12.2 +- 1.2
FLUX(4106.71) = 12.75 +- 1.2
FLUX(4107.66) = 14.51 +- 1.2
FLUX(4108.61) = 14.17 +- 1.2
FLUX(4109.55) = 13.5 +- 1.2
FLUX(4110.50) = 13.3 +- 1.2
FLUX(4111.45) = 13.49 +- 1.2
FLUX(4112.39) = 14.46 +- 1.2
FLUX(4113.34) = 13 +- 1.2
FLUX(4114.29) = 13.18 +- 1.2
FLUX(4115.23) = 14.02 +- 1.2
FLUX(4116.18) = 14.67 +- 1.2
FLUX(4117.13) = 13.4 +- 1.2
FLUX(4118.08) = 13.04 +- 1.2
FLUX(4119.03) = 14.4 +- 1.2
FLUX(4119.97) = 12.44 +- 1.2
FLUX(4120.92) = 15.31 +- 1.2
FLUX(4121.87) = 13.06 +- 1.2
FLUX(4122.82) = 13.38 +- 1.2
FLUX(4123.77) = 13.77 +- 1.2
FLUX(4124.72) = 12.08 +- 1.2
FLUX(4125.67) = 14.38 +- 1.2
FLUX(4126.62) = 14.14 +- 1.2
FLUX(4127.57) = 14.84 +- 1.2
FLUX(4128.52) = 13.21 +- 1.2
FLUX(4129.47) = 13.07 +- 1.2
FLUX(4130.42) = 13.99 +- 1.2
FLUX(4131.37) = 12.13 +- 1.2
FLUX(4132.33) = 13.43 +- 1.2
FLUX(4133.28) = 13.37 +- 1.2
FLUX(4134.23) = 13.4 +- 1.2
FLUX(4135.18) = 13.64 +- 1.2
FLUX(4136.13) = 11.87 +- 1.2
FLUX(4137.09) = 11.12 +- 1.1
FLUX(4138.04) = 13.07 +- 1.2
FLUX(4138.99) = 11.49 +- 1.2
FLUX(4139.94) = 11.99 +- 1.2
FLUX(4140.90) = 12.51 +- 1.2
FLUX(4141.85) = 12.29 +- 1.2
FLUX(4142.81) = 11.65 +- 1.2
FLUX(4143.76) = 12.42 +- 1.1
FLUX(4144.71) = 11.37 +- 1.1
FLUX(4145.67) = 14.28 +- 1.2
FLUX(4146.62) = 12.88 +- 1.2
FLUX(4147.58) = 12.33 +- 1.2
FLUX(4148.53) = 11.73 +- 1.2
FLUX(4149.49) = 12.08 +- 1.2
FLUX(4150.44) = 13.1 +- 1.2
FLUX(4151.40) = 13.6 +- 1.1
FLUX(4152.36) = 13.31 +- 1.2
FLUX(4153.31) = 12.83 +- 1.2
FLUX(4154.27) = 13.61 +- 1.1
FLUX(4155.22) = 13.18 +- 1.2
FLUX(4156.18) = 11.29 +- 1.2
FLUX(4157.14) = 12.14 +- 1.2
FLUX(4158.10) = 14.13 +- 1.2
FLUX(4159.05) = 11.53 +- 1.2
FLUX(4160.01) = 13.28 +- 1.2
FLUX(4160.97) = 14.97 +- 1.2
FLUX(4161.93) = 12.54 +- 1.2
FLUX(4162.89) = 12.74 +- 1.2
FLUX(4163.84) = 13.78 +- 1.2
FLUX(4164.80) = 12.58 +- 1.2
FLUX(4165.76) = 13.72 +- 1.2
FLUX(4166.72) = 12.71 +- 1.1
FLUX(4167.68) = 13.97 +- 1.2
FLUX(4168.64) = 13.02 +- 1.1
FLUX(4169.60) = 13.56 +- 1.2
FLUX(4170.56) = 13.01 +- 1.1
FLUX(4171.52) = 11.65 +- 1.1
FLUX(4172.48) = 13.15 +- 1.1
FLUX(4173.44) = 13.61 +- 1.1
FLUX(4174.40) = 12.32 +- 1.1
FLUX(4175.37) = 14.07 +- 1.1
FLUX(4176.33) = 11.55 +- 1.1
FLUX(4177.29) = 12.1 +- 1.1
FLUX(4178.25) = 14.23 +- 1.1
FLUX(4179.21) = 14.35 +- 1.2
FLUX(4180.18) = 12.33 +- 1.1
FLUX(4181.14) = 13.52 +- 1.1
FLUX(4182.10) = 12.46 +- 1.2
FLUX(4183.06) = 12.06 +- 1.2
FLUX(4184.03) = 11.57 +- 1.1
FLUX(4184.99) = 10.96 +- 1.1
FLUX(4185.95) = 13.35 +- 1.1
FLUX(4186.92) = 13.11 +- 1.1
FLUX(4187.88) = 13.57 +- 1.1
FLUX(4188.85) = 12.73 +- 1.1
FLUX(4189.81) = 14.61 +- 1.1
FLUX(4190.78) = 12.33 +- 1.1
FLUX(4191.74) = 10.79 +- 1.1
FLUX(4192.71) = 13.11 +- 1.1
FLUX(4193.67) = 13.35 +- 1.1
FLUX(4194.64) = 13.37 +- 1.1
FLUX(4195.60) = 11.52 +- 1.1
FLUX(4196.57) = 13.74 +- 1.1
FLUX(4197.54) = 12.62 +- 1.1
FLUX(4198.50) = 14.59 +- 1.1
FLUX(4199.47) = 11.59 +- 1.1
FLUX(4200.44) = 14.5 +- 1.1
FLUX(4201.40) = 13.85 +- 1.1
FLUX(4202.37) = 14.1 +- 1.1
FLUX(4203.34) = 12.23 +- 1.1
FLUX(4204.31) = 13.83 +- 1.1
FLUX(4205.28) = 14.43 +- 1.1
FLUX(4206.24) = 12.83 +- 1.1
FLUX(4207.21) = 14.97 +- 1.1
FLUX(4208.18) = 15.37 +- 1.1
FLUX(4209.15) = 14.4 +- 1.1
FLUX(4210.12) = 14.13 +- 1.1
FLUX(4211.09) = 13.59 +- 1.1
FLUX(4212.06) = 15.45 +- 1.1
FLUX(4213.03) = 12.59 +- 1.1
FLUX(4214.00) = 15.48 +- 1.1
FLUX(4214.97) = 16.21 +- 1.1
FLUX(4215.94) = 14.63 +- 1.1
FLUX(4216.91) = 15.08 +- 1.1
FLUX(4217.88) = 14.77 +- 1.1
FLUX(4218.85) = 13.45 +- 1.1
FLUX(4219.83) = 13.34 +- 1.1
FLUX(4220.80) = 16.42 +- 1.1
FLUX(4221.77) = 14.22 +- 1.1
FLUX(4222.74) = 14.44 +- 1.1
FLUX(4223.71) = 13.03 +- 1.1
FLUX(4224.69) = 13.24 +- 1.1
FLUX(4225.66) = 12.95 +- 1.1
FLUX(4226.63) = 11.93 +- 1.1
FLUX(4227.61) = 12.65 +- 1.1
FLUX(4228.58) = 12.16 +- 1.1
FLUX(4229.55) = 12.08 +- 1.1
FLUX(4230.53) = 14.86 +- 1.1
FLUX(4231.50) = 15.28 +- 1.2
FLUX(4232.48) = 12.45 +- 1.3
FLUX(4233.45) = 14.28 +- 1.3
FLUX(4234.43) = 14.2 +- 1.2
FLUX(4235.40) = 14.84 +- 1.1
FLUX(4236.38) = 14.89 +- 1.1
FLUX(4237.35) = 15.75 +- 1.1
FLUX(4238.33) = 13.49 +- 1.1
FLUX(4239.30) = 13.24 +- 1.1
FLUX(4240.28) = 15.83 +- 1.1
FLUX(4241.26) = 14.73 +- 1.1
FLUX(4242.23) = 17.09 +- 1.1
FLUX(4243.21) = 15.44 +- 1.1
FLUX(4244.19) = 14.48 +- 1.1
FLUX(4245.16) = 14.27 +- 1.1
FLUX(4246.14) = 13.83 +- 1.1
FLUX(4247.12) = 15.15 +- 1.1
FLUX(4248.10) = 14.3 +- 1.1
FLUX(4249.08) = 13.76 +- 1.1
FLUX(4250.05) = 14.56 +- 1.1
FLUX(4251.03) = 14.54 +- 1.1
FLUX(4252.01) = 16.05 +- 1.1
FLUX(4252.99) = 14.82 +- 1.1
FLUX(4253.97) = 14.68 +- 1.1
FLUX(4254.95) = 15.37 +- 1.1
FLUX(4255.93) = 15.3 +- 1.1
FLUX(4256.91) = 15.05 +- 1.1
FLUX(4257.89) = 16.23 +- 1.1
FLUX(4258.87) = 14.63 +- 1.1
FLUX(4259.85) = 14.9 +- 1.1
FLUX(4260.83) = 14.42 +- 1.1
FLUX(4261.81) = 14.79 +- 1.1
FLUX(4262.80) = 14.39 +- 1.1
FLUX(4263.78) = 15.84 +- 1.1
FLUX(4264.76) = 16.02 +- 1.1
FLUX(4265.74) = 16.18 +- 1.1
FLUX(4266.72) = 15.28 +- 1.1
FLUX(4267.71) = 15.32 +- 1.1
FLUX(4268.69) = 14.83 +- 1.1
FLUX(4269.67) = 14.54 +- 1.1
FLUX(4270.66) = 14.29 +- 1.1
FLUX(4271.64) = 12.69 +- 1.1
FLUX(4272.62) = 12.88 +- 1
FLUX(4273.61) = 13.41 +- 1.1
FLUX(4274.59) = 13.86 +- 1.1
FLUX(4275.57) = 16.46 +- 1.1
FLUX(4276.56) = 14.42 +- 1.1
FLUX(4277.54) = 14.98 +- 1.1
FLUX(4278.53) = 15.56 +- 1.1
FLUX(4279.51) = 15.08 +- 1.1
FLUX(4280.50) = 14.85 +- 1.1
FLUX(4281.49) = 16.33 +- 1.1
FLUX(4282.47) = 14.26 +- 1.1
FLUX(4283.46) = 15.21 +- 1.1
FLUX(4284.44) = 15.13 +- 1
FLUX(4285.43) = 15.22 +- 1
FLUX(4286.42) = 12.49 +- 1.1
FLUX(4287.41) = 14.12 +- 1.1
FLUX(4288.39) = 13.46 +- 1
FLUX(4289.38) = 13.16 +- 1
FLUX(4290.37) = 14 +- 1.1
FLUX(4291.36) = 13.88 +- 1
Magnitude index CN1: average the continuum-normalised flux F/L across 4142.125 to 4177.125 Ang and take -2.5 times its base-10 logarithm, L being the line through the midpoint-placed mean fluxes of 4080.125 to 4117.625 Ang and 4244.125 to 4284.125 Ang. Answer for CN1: 0.09 mag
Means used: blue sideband 13.5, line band 12.9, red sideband 14.8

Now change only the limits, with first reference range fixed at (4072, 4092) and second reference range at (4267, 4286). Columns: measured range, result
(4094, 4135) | 0.064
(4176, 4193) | 0.131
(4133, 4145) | 0.152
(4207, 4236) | 0.031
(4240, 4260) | -0.029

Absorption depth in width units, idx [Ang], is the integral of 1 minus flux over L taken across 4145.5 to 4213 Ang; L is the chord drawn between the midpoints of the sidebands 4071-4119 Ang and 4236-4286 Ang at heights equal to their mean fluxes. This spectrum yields 5.1 Ang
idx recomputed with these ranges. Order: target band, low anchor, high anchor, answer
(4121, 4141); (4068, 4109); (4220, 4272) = 1.03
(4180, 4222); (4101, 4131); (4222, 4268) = 1.76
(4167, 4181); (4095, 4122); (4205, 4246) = 0.71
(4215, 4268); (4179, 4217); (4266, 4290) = -1.95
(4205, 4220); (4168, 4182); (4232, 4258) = -0.53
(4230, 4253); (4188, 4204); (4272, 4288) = -1.24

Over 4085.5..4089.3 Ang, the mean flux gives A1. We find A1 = 15.6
